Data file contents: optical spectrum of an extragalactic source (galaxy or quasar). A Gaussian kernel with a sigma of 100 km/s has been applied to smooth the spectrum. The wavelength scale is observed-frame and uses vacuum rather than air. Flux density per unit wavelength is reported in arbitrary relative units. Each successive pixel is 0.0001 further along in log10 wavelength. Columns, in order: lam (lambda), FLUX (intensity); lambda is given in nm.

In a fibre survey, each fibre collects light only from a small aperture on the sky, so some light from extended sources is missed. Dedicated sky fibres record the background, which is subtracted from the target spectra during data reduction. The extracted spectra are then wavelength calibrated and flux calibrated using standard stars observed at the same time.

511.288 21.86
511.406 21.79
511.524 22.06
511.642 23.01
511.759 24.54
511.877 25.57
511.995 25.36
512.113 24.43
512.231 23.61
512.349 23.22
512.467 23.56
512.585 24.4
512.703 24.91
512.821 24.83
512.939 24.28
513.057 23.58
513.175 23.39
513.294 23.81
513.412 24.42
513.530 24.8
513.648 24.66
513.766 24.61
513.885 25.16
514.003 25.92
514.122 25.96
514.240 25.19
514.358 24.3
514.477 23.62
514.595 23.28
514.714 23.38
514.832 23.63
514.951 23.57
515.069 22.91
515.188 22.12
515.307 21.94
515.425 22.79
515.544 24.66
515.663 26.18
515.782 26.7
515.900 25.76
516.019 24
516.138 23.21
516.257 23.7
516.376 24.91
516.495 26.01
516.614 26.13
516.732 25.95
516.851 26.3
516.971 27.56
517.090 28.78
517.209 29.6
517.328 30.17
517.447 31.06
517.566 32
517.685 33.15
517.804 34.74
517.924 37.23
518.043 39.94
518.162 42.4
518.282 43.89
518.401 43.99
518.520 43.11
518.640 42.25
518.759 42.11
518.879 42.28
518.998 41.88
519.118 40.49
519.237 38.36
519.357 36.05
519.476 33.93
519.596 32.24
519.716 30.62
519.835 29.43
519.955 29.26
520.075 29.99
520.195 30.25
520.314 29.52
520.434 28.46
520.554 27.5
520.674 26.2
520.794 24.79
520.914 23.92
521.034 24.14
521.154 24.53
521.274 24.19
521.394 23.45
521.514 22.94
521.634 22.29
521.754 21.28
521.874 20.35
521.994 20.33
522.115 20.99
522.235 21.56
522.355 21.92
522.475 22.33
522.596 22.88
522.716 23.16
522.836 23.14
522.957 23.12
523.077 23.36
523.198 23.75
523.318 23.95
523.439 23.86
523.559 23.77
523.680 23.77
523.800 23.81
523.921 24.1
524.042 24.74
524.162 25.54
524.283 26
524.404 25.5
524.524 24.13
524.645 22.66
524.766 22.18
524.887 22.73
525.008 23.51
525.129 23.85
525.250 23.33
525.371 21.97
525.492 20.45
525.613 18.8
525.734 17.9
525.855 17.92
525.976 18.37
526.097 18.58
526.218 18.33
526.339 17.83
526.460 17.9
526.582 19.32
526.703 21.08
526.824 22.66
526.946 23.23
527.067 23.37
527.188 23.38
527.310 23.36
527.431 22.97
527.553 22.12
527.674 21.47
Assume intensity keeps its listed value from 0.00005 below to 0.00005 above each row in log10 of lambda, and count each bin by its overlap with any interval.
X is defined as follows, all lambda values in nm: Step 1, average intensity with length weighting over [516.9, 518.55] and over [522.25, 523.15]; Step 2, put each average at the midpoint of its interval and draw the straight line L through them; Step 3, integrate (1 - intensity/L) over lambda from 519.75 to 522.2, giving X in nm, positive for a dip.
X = 0.18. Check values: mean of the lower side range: 35.4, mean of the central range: 25.2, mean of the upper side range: 22.8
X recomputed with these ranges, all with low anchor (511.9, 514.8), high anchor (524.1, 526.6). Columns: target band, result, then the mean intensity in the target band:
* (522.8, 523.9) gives -0.09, 23.6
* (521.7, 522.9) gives 0.02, 21.8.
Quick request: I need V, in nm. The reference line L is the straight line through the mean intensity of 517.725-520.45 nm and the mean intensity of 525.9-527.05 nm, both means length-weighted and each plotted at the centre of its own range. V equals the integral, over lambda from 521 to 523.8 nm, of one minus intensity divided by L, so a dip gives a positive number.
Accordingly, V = 0.595 nm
